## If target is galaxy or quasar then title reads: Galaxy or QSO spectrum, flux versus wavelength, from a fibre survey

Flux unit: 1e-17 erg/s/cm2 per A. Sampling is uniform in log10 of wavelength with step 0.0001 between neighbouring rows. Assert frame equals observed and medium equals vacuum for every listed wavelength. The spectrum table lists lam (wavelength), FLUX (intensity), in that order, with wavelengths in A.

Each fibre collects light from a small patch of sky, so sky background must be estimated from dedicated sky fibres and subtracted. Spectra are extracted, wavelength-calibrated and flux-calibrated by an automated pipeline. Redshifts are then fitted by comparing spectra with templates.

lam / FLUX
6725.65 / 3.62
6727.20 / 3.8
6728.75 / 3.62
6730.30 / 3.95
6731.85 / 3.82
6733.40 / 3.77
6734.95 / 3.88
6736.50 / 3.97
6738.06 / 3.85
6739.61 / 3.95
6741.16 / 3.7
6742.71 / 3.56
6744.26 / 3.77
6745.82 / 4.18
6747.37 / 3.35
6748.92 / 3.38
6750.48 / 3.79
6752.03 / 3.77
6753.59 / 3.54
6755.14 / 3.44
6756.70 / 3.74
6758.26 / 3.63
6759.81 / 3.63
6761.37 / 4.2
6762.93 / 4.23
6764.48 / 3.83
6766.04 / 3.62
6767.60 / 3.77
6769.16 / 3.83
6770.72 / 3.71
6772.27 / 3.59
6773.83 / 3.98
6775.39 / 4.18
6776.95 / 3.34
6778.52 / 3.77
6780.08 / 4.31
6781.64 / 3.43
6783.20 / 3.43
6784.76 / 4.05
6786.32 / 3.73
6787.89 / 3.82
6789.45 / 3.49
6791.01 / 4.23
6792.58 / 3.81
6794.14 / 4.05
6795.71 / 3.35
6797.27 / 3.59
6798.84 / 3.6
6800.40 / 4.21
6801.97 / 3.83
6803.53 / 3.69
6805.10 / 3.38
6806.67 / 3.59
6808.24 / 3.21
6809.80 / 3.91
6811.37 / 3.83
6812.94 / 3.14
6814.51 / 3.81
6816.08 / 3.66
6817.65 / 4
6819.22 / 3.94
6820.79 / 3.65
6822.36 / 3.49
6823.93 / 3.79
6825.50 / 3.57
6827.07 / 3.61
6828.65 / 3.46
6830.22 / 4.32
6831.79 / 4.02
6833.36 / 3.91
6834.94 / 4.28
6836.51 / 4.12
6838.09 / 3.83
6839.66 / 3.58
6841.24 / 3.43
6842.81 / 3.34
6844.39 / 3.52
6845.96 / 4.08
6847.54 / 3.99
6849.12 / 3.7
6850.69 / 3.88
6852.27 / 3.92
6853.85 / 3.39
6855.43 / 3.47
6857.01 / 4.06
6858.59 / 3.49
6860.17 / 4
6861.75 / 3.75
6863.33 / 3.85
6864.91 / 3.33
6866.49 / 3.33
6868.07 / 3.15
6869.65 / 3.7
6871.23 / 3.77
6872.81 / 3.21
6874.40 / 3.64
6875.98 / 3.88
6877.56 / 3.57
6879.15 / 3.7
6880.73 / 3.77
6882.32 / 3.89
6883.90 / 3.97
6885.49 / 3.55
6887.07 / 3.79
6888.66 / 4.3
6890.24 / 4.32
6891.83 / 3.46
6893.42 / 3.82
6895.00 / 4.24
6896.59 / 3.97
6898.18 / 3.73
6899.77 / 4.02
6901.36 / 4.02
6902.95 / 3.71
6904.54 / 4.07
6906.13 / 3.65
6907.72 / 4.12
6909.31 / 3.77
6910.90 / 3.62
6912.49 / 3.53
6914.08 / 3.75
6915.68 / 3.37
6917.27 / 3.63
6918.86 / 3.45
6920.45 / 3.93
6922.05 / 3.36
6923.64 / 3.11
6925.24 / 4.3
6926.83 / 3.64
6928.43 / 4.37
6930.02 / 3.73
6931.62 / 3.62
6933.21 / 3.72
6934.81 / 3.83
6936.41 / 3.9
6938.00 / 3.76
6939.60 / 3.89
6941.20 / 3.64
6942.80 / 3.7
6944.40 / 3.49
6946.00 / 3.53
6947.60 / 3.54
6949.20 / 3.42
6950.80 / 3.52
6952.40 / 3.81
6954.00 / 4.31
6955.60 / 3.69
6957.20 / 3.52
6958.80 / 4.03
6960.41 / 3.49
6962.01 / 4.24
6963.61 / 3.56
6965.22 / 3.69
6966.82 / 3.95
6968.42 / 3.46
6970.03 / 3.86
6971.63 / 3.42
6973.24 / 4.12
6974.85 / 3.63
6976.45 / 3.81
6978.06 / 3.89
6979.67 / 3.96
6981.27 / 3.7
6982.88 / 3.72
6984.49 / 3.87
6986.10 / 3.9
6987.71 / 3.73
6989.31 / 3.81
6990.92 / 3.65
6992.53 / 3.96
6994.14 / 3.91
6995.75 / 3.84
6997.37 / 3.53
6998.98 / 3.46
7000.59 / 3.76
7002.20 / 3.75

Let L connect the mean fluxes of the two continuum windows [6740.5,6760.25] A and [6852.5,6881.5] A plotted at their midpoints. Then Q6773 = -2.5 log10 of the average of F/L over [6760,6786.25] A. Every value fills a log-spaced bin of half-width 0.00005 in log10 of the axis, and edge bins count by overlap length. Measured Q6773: -0.05 mag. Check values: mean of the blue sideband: 3.65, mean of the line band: 3.82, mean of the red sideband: 3.62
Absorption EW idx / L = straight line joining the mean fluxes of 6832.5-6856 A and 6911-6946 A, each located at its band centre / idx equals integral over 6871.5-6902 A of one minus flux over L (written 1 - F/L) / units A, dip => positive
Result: -0.8 A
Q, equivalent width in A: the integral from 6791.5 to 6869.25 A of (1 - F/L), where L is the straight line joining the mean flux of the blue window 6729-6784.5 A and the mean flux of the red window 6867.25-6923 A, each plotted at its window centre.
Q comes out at 1.0 A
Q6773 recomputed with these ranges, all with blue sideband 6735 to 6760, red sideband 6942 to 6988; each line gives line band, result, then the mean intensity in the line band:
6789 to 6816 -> 0.01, 3.69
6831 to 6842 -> -0.05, 3.88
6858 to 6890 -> 0.01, 3.7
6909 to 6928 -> 0.03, 3.63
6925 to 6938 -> -0.04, 3.87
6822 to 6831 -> 0.00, 3.72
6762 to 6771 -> -0.04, 3.84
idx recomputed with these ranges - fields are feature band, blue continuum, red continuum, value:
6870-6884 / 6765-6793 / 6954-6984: 0.3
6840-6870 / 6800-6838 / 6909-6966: 0.8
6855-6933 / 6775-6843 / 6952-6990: 0.6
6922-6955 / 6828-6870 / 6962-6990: 0.3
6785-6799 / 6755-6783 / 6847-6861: 0.1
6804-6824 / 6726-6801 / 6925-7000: 0.7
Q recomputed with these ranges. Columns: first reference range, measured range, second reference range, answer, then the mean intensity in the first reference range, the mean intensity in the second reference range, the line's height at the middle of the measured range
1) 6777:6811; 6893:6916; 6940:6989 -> -0.6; 3.73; 3.74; 3.74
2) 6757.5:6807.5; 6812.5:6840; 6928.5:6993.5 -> -0.2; 3.78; 3.76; 3.77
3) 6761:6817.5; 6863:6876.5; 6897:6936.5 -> 0.8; 3.75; 3.76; 3.76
